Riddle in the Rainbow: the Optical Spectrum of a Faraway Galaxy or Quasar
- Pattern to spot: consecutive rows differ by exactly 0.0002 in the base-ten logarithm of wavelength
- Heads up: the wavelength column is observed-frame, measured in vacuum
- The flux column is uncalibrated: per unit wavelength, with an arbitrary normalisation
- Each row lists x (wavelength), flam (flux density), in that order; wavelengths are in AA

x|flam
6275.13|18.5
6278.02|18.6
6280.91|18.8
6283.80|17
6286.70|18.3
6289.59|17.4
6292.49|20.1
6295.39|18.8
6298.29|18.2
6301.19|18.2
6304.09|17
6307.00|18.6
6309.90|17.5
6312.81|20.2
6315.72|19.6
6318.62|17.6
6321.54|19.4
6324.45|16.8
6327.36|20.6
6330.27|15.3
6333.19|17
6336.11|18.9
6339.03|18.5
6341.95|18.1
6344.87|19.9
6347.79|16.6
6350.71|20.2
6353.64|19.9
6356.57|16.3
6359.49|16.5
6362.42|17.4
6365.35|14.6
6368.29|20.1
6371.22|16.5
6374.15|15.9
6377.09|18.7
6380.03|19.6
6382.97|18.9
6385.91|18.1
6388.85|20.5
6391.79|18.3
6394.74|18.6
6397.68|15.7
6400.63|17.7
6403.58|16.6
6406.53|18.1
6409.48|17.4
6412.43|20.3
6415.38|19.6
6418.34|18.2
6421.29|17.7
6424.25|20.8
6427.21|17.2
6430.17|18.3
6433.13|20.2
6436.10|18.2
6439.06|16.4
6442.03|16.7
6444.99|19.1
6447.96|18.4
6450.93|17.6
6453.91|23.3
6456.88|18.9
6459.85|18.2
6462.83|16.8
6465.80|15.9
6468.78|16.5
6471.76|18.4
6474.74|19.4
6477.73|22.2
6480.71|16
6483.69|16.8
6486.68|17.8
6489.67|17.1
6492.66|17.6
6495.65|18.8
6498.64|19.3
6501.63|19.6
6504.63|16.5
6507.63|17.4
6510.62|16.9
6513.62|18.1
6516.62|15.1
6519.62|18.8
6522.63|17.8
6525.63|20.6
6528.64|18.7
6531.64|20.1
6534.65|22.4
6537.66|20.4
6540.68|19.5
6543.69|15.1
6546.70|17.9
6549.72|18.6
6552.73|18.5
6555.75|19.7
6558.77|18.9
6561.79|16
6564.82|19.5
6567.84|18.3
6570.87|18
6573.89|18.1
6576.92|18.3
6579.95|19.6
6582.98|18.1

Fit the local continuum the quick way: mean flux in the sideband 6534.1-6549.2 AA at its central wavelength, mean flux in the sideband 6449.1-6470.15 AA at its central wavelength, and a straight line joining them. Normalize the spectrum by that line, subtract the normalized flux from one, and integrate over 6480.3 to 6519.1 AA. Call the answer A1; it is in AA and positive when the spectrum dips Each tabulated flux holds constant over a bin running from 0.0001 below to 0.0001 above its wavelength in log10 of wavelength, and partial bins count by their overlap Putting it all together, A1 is 2.0 AA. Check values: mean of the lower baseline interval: 18.2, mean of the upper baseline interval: 18.8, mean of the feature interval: 17.5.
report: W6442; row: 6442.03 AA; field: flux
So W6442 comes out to 16.7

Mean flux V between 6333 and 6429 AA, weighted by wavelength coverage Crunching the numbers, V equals 18.1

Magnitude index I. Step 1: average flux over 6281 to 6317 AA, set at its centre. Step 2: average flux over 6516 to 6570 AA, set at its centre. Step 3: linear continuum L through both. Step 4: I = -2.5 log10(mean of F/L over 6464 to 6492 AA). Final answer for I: 0.05 mag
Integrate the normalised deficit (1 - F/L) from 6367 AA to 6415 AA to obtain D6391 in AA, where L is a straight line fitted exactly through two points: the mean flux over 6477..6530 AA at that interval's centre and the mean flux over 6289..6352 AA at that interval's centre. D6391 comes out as 0.1 AA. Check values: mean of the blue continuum 18.4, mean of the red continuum 18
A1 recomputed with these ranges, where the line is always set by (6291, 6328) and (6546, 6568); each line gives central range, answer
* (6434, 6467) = 0.6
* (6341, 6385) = 1.5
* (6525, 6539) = -1.5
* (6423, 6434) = -0.3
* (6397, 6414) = 0.7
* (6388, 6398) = 0.1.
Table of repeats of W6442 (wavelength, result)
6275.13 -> 18.5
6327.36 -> 20.6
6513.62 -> 18.1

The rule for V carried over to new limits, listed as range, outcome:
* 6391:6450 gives 18.2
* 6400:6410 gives 17.4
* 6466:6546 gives 18.3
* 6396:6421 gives 18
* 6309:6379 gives 18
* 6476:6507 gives 18.2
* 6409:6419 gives 19.1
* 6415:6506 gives 18.3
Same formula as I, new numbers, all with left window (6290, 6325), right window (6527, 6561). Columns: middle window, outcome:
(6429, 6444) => 0.05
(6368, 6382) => 0.04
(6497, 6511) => 0.05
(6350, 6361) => 0.03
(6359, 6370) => 0.09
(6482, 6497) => 0.08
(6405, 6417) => -0.01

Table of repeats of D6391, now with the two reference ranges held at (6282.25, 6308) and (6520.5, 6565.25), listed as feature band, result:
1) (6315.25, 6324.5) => -0.1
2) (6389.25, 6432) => 0.6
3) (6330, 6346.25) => 0.1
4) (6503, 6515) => 1.0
